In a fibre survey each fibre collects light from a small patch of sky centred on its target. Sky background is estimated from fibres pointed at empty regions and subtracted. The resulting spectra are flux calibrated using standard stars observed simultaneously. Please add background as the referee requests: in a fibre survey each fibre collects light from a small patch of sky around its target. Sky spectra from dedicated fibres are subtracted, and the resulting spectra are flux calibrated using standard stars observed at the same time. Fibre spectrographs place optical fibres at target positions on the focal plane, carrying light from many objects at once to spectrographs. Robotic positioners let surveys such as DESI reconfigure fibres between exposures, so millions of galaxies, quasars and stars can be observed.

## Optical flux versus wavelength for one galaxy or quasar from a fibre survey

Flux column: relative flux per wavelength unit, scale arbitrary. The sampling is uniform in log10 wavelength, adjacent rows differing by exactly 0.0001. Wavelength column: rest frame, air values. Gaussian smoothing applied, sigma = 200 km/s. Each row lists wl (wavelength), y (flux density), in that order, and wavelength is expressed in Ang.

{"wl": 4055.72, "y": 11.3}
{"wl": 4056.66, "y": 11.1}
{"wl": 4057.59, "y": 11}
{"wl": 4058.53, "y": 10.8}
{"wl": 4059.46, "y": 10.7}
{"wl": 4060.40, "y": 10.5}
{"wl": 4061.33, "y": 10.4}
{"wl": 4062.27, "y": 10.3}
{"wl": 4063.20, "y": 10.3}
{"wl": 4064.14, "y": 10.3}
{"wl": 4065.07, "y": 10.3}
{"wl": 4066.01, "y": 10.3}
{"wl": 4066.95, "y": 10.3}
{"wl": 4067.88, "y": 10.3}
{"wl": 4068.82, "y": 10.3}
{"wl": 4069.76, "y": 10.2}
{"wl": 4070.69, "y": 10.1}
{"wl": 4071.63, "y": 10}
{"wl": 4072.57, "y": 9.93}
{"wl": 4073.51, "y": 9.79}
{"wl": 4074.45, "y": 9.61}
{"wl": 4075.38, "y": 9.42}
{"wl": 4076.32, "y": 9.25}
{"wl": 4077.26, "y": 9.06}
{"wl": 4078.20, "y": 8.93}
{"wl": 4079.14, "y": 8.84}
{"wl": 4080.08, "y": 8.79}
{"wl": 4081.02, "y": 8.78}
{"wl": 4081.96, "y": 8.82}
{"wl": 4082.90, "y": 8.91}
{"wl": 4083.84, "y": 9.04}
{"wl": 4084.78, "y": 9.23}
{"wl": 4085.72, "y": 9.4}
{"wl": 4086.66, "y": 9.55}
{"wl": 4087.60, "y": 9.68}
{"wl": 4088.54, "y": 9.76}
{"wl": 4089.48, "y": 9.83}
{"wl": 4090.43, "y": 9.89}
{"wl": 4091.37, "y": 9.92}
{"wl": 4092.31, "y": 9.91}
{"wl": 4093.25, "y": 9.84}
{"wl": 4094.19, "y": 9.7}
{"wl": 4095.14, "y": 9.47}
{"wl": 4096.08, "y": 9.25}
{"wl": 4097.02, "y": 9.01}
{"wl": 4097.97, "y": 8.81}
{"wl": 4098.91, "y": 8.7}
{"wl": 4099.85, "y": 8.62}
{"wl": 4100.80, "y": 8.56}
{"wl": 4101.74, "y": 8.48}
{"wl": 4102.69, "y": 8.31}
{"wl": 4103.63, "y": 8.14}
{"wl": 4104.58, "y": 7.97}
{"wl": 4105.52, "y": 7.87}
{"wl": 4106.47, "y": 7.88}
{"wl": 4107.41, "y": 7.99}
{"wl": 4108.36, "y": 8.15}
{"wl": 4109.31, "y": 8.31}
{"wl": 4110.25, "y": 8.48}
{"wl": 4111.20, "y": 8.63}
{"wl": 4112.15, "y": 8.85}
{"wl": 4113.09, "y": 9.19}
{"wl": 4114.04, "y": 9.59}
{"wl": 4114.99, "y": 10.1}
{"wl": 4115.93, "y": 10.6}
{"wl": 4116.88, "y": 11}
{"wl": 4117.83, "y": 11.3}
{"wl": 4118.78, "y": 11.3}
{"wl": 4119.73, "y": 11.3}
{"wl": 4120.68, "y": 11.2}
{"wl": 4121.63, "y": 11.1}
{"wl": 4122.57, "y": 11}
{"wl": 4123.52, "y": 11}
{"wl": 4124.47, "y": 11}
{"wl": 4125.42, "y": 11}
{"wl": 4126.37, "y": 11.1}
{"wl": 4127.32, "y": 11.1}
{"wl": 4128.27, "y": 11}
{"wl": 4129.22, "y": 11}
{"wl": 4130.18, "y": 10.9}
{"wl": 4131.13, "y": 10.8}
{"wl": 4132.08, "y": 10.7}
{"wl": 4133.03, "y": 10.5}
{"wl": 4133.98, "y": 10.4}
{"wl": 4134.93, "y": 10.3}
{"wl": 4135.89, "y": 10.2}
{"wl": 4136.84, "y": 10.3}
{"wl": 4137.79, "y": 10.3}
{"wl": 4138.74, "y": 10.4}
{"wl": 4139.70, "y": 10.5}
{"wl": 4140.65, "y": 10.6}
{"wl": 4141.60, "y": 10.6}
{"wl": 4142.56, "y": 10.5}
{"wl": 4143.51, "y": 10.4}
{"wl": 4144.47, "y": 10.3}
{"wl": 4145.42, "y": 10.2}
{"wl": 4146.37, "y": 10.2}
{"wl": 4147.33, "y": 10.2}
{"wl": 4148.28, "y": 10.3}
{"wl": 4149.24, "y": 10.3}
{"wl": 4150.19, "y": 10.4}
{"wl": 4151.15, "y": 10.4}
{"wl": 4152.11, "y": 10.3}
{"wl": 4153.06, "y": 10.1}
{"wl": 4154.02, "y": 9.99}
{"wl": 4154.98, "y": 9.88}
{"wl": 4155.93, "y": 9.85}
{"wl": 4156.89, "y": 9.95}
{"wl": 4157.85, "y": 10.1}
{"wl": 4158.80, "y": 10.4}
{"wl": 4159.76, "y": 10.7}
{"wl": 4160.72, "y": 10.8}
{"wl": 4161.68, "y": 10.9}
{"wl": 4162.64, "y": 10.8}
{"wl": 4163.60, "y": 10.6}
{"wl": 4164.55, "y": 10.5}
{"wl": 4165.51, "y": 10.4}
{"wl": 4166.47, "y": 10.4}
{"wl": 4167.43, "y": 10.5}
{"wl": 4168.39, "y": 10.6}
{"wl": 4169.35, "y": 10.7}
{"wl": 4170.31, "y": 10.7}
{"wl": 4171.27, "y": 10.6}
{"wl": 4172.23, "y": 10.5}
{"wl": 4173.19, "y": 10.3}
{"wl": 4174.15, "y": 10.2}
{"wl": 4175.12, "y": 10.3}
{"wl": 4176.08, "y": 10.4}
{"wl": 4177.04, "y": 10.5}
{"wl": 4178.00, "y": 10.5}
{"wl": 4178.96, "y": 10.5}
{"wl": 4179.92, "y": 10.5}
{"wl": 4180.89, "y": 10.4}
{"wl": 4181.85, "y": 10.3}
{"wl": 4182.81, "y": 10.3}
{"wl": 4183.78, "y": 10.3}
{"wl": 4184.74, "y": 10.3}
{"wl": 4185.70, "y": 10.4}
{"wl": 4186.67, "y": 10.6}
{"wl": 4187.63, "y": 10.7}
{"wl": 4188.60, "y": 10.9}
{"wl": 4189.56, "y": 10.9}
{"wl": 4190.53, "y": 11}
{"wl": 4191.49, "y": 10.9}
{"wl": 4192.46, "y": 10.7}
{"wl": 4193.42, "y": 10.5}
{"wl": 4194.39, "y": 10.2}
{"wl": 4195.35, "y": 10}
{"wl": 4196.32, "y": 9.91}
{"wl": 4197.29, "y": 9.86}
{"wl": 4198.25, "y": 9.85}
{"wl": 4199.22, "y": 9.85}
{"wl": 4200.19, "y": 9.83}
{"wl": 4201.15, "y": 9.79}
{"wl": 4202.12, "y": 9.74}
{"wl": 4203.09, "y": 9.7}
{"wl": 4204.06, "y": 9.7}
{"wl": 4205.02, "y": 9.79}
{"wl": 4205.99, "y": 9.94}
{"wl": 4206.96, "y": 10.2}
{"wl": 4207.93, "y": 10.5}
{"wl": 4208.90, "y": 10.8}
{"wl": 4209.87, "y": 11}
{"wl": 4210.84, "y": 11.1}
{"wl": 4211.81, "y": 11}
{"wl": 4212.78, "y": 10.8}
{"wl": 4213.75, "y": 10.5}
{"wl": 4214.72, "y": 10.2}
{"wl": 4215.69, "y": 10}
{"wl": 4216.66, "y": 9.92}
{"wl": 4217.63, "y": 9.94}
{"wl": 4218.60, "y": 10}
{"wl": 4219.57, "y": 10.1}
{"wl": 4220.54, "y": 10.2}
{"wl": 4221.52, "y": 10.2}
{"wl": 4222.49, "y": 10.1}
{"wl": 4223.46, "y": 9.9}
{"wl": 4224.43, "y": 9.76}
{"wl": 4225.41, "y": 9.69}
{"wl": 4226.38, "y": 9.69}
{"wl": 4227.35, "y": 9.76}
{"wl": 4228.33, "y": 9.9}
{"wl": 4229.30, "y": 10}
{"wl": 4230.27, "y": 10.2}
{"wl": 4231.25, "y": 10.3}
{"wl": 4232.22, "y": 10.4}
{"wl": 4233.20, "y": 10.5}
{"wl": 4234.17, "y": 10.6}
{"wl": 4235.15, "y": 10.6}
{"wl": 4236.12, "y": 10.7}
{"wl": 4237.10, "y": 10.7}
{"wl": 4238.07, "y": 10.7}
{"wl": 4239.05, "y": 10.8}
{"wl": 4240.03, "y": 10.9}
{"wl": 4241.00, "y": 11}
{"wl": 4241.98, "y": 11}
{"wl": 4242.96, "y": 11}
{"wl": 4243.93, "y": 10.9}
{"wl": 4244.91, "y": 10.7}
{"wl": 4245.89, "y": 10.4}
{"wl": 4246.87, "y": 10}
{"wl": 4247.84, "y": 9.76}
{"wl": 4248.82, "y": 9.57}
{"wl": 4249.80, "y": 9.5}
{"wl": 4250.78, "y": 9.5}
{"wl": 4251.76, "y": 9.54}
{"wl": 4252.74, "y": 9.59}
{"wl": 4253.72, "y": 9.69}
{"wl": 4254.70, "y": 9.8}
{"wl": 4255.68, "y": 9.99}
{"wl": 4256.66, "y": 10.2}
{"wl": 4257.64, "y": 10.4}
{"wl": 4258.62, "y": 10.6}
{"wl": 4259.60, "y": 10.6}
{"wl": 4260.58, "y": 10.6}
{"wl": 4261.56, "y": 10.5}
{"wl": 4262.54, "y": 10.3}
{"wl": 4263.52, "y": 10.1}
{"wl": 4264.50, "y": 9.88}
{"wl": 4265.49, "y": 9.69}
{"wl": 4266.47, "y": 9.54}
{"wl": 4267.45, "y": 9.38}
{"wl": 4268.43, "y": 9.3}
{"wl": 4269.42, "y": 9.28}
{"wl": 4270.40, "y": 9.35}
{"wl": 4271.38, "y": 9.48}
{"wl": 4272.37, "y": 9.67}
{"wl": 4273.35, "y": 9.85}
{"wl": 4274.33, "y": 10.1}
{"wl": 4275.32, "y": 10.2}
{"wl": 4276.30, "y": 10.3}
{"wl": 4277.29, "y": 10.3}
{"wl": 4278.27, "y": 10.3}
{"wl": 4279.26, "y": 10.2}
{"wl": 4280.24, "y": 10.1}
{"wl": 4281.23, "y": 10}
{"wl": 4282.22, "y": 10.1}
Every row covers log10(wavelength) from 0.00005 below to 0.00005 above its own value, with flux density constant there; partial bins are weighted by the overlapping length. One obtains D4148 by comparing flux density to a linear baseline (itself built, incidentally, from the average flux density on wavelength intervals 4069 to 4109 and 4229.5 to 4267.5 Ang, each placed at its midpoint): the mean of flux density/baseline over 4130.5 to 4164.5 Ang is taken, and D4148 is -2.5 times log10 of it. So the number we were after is -0.09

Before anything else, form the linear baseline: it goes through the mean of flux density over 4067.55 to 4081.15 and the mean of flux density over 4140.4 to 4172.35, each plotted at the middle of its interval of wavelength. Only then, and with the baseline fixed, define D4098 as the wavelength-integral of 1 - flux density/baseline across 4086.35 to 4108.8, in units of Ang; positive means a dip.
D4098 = 1.9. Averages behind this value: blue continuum 9.56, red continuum 10.4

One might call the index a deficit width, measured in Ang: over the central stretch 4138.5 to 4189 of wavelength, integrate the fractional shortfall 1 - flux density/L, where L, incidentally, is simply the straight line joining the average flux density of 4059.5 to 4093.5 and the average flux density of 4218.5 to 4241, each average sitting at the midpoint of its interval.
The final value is -1.9 Ang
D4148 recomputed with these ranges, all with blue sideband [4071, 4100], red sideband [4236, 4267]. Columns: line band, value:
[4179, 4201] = -0.05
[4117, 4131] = -0.16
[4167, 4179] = -0.07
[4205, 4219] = -0.04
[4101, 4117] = 0.09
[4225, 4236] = 0.00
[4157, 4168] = -0.08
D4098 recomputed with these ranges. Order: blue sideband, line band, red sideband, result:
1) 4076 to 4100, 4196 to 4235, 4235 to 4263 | -0.10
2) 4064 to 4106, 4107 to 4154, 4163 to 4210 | -2.46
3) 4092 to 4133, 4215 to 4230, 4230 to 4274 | 0.17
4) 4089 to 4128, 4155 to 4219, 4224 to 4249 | -1.85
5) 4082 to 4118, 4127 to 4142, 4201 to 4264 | -1.87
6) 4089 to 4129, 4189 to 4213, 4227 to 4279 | -0.80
